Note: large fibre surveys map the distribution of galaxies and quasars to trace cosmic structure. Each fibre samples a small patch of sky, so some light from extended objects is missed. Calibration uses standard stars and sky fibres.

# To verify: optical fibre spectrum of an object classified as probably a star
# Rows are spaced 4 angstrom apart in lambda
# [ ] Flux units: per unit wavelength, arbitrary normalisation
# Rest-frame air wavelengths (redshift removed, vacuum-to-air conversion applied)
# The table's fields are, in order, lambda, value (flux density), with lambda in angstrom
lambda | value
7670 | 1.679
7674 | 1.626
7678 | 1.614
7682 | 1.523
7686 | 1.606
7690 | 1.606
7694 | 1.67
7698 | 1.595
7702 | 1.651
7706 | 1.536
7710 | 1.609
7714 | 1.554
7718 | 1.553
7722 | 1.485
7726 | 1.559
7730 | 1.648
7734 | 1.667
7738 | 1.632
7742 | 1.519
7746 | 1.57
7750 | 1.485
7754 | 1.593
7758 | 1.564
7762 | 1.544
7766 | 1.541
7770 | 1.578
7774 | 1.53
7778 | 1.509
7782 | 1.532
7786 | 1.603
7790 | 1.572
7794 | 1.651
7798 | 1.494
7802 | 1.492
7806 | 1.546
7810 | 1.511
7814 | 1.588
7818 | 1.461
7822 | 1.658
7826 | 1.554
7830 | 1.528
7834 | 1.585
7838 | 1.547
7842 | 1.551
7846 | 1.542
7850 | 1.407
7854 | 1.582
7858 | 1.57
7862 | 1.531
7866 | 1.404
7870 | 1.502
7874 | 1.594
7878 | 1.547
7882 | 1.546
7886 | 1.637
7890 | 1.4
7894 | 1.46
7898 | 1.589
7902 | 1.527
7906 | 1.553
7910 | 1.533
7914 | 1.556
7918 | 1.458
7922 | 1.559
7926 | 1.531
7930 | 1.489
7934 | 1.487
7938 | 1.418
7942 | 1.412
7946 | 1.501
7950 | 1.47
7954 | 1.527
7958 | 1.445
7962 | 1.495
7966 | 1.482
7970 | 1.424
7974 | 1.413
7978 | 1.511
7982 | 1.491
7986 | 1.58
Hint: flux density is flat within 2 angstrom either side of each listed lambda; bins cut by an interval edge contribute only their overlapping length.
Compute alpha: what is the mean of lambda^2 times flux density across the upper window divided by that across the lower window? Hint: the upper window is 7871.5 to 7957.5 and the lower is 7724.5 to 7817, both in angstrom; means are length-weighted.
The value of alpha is 1.0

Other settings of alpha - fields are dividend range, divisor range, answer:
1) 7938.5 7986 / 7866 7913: 0.98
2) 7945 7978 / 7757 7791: 0.99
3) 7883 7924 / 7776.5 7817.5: 1.01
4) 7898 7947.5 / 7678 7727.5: 1.01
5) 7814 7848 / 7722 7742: 1.00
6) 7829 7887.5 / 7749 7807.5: 1.01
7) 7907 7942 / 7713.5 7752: 1.00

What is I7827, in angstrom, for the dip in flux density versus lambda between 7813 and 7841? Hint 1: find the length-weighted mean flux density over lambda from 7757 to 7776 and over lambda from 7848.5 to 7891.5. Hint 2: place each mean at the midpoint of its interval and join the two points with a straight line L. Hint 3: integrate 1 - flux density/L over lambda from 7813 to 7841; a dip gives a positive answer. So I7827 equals -0.4 angstrom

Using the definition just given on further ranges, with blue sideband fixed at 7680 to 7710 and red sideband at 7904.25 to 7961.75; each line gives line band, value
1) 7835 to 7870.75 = 0.3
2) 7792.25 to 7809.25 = 0.1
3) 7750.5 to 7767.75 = 0.2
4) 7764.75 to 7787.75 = 0.2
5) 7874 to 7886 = -0.4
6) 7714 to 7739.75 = 0.0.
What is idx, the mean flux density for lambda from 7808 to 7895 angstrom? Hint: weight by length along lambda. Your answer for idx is 1.53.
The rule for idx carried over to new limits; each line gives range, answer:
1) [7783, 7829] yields 1.56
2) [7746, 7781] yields 1.54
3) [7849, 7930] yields 1.52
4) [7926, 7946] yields 1.46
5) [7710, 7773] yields 1.57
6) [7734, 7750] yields 1.57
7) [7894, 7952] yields 1.5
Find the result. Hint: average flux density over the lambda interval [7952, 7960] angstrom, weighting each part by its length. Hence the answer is 1.49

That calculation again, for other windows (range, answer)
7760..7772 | 1.55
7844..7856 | 1.51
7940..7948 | 1.46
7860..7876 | 1.51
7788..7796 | 1.61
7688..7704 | 1.63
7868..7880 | 1.55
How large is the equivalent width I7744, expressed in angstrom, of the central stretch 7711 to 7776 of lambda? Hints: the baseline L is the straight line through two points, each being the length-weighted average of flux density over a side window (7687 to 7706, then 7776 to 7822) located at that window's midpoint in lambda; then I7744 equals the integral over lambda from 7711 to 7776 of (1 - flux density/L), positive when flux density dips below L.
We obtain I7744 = 0.9 angstrom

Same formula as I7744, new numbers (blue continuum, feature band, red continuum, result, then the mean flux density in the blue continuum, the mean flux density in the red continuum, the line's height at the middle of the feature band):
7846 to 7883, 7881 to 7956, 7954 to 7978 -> -0.9 angstrom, 1.52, 1.46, 1.49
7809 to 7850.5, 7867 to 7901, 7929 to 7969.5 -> -0.4 angstrom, 1.54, 1.47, 1.51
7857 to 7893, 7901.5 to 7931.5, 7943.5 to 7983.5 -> -0.5 angstrom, 1.52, 1.47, 1.5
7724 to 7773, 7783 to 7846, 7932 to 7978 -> -0.7 angstrom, 1.57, 1.46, 1.54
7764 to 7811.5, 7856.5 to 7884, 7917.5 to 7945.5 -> -0.3 angstrom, 1.55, 1.48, 1.51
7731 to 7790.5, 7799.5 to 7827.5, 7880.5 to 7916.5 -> 0.2 angstrom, 1.56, 1.53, 1.55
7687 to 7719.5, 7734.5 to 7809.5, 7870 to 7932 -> 1.0 angstrom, 1.6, 1.53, 1.57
